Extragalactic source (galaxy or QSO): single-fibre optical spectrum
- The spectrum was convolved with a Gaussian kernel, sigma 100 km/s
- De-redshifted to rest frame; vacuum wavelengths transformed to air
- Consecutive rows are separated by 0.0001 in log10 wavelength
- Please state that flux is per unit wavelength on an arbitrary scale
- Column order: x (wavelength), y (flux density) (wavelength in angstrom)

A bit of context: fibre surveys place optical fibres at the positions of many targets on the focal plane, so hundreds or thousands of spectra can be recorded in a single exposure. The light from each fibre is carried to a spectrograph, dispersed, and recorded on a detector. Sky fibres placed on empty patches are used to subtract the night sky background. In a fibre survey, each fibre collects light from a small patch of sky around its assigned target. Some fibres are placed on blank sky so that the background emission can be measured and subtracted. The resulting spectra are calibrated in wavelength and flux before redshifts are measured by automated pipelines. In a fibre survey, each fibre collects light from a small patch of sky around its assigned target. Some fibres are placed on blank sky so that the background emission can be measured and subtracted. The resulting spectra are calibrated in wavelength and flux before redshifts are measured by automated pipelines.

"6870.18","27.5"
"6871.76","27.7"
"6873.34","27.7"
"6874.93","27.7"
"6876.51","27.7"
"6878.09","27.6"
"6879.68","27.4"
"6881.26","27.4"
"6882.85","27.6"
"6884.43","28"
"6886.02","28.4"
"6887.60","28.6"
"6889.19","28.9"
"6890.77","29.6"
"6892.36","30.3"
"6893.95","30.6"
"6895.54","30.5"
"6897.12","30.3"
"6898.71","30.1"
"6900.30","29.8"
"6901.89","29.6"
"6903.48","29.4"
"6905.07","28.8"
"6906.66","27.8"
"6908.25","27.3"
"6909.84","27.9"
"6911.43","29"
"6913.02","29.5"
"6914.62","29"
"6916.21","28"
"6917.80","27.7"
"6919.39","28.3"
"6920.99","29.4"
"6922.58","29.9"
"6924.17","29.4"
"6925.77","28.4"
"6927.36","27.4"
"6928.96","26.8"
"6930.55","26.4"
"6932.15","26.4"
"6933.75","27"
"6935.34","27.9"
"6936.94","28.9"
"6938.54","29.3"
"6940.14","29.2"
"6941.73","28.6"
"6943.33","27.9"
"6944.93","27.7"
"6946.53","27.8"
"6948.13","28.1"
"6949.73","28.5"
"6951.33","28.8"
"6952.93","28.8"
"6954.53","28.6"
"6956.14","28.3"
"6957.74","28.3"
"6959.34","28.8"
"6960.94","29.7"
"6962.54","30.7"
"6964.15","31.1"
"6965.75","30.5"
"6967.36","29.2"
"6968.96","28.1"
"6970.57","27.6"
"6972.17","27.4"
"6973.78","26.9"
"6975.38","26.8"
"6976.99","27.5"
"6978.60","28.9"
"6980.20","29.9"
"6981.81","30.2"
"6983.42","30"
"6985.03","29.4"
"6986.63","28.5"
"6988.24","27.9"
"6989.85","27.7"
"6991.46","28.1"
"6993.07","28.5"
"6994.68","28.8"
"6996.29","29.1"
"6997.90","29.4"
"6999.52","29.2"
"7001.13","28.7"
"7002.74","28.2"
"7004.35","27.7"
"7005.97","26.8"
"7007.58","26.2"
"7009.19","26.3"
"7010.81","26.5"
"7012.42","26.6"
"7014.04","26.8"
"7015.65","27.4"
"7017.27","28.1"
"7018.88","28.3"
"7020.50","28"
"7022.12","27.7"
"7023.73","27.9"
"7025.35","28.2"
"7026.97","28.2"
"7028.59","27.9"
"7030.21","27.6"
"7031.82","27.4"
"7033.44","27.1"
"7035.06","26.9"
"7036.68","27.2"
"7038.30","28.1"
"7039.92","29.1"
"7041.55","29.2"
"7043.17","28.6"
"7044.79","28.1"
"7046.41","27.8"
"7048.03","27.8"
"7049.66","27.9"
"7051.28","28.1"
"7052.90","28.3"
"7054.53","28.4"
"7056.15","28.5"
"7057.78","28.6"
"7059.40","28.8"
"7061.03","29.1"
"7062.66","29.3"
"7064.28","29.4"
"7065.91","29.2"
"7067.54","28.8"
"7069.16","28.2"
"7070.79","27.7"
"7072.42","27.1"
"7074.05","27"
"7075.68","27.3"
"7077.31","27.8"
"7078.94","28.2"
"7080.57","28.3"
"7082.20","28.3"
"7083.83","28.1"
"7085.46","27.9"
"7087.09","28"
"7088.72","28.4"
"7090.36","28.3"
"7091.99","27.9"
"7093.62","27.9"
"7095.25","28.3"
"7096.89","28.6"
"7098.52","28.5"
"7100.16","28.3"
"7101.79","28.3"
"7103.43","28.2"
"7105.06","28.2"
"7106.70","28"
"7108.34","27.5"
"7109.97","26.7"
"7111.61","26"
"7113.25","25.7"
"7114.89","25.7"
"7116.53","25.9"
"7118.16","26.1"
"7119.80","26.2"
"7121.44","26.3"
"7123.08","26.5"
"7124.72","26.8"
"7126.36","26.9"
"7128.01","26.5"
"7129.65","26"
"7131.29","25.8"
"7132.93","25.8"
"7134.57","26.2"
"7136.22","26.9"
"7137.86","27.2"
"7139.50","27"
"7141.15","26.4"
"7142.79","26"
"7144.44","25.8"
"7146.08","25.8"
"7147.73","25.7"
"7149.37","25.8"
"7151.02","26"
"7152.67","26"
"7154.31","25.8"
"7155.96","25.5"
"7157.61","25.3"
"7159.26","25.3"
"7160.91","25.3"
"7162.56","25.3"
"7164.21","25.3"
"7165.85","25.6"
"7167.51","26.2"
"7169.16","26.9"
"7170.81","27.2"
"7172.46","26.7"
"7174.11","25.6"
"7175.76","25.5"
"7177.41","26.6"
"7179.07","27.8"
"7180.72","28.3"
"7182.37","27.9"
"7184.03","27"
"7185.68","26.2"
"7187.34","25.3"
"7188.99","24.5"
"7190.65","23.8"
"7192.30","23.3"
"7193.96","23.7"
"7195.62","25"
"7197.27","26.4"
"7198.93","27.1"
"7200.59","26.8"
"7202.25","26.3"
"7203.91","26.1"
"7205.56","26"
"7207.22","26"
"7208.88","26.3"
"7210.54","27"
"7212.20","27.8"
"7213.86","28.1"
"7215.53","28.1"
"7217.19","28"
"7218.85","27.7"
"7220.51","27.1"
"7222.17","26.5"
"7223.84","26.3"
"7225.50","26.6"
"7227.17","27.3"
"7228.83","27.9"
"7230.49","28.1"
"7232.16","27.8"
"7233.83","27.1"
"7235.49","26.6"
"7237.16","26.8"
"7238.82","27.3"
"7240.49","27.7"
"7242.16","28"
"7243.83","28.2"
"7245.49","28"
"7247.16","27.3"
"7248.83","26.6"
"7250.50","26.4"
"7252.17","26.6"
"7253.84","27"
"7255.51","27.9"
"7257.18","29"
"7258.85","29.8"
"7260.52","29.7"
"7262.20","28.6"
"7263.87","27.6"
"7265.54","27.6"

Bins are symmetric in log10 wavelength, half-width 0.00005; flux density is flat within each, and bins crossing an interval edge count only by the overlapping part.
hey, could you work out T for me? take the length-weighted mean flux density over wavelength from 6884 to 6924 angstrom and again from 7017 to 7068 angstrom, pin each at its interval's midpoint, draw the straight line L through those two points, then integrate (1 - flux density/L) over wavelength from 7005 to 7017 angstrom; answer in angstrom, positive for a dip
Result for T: 0.7 angstrom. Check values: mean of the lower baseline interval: 29.1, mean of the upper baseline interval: 28.2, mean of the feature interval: 26.7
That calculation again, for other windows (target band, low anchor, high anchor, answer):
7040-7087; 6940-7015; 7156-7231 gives -1.2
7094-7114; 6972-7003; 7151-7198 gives -0.6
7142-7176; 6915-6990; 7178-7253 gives 1.6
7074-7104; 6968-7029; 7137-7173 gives -1.4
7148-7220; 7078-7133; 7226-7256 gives 3.0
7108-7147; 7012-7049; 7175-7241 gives 1.3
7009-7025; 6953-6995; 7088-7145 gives 0.4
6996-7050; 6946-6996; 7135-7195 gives 0.3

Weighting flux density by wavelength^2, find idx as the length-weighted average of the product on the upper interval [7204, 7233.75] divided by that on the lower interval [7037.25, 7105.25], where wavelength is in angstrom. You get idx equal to 1.00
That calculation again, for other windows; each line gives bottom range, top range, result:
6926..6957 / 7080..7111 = 1.05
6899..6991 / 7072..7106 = 1.02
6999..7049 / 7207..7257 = 1.04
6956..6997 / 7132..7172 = 0.95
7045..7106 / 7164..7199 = 0.95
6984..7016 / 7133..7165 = 0.97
